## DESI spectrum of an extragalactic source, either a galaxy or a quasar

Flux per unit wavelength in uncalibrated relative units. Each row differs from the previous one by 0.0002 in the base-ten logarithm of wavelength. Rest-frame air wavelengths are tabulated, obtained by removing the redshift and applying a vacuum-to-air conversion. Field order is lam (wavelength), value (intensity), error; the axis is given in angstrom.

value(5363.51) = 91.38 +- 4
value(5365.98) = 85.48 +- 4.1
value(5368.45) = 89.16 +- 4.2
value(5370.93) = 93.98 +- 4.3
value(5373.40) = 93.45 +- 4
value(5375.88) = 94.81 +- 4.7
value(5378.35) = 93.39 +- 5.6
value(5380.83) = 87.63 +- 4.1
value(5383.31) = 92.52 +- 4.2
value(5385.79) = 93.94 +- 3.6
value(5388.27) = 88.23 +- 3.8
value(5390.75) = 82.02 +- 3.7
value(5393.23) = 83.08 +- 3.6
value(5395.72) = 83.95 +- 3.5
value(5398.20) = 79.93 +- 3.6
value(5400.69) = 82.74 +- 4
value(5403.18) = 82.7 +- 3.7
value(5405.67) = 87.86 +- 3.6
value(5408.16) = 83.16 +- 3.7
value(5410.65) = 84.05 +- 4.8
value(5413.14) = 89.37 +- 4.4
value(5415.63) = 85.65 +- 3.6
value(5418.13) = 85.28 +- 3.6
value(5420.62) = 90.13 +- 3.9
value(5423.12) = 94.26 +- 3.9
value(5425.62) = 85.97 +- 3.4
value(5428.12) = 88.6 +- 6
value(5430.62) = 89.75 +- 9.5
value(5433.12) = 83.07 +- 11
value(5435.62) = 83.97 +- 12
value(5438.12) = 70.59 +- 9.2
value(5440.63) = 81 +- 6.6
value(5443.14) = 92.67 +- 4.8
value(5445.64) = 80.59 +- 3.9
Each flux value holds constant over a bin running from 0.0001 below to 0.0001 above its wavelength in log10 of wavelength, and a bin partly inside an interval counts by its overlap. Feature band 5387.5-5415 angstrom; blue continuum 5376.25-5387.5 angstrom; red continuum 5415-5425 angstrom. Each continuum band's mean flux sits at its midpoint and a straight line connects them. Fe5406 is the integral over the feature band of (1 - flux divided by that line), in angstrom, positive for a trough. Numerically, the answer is 1.9 angstrom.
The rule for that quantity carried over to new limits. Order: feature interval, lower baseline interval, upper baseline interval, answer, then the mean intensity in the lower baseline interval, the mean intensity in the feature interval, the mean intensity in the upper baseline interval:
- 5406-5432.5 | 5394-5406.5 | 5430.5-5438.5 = -1.6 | 83.2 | 87.5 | 82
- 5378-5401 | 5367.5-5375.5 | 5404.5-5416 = 0.7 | 92.5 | 86.6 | 86.1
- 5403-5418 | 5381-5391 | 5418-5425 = 0.7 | 89.7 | 85.6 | 90.3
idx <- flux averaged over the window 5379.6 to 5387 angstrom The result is 91.3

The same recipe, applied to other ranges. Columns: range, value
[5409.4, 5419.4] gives 86.2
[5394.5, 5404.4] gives 82.3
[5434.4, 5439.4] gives 77.2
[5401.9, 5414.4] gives 85.4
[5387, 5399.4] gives 83.5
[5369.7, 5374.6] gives 93.8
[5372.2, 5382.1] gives 92.3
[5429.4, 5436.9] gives 85.6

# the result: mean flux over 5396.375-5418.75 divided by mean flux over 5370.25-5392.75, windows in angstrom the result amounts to 0.93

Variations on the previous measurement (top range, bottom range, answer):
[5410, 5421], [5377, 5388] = 0.95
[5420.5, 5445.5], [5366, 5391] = 0.94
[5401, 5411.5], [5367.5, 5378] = 0.91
